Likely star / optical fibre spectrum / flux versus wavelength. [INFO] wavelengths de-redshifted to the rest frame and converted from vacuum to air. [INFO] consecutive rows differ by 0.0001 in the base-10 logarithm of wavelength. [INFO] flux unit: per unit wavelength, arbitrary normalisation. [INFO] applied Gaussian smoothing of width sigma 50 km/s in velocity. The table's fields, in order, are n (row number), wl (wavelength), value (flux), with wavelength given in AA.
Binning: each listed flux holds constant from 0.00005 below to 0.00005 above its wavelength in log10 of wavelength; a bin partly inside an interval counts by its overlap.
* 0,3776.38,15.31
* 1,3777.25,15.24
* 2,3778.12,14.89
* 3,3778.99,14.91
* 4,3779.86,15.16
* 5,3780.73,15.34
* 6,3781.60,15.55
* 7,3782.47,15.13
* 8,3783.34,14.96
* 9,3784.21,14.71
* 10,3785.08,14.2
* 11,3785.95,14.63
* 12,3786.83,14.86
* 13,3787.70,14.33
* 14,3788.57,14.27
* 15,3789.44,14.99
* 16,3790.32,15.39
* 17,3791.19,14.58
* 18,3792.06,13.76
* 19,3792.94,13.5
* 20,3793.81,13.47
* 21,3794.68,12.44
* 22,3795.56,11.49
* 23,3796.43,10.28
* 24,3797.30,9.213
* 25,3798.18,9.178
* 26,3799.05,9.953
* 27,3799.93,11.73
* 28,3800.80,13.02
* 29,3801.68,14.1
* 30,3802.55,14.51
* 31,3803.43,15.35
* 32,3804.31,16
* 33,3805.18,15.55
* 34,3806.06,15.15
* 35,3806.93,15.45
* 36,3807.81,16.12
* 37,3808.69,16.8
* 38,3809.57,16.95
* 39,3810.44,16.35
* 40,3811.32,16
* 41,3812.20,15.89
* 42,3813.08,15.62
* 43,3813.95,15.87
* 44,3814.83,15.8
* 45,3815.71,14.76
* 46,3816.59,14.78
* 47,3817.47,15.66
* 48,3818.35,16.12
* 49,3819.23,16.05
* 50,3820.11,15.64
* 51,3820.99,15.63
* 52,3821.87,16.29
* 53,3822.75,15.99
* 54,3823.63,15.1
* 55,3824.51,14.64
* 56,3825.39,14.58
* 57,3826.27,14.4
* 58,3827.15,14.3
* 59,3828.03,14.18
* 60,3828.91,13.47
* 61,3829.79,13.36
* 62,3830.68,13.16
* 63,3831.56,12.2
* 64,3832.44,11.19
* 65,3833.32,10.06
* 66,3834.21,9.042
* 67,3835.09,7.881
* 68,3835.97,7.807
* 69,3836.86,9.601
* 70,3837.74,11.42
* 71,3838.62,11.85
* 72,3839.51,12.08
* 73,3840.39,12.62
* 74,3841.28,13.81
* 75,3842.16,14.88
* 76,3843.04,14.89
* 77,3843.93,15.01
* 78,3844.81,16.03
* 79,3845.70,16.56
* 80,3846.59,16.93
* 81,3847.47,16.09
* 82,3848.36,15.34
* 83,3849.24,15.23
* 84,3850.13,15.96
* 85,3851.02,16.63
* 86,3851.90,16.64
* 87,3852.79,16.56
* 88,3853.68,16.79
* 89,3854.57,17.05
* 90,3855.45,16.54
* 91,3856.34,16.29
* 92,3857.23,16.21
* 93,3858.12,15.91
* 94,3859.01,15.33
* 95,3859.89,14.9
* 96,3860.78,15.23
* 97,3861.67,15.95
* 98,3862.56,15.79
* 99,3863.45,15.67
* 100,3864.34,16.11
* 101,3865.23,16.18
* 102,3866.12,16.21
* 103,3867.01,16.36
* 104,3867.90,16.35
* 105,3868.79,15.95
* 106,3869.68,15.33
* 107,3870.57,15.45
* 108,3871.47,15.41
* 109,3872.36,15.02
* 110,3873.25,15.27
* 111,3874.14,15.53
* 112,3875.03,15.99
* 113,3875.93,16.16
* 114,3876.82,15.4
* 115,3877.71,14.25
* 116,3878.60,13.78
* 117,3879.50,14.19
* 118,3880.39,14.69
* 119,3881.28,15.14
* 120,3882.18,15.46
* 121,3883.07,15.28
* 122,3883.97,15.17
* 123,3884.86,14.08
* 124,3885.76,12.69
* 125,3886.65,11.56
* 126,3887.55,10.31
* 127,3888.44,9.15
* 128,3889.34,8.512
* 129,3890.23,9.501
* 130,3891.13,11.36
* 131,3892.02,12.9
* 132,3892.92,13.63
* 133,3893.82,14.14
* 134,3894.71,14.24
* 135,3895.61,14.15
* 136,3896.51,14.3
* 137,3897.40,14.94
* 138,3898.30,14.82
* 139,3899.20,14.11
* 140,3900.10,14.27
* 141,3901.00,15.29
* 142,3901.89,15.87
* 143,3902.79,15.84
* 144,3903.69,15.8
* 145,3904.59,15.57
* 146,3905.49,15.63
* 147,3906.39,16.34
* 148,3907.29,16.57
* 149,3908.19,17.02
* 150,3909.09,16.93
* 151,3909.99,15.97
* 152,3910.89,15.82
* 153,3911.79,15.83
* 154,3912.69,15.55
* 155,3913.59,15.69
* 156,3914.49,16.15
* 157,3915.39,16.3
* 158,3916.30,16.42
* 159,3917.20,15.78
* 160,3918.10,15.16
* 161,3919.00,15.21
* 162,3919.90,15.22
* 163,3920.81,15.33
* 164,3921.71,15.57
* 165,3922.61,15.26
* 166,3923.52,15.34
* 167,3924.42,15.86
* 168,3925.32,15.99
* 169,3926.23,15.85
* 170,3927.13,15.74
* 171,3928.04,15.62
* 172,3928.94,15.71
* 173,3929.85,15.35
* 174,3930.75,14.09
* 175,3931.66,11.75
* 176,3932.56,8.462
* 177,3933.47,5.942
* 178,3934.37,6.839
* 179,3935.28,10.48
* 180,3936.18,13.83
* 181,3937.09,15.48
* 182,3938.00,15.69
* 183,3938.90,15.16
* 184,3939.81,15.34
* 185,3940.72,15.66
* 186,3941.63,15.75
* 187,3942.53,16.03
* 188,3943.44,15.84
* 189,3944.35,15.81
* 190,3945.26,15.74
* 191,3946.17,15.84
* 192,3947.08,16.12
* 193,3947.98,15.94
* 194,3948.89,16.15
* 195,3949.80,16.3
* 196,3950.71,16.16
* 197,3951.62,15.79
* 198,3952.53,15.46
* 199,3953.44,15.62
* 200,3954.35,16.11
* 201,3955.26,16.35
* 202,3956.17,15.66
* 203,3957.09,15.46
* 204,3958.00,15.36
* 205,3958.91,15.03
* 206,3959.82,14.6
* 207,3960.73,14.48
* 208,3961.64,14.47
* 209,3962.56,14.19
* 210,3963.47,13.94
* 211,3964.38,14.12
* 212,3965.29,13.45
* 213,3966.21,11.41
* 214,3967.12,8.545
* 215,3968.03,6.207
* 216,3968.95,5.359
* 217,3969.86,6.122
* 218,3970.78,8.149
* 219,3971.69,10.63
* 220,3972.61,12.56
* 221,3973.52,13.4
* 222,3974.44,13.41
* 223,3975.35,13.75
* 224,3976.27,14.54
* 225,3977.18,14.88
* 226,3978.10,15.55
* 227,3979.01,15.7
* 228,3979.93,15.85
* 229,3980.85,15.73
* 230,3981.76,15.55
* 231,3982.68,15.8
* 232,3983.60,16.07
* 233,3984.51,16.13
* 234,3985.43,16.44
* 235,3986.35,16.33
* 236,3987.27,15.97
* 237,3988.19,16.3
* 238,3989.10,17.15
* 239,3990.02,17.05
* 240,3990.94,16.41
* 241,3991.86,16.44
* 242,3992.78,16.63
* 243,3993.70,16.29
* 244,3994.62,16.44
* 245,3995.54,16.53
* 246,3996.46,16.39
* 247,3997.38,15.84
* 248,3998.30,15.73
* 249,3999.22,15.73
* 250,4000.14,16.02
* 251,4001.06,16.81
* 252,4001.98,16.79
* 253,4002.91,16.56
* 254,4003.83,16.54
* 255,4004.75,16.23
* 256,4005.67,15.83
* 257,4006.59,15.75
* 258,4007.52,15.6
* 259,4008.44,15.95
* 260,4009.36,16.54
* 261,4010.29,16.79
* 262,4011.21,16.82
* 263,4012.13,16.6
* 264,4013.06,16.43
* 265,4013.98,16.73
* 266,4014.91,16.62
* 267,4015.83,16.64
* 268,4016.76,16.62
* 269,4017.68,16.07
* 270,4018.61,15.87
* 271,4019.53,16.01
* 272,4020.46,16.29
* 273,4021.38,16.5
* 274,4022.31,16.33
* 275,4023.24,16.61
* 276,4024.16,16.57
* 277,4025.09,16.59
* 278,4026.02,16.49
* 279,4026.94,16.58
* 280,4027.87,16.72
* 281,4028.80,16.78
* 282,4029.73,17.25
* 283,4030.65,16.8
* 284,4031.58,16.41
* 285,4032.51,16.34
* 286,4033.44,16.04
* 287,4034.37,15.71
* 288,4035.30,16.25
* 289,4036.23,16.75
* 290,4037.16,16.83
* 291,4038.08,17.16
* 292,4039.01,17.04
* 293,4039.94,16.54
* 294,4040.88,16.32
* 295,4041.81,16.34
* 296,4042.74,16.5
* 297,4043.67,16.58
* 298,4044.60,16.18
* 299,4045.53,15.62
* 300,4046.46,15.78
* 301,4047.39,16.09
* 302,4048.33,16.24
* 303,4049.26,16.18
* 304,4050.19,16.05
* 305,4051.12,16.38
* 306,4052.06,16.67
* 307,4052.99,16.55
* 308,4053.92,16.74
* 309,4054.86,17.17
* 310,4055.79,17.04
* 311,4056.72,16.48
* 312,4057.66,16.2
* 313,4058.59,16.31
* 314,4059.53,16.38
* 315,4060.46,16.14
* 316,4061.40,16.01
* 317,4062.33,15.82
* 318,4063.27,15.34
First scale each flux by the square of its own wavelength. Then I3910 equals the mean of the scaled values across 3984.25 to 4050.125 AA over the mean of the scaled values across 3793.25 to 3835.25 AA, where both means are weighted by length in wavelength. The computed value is 1.30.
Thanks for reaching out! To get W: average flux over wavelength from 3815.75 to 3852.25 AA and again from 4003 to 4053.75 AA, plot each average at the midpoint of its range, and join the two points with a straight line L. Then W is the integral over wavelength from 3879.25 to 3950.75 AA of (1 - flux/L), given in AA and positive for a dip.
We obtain 2.12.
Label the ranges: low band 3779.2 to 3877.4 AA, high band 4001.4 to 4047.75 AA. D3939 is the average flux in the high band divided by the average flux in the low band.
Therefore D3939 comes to 1.1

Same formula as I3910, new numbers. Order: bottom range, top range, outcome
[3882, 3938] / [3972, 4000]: 1.14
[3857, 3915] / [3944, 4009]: 1.05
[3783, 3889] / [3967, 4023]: 1.14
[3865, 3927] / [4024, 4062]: 1.19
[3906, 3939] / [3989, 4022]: 1.16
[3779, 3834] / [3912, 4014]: 1.13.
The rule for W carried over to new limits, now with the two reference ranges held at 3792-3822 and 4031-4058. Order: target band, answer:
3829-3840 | 2.81 AA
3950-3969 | 2.15 AA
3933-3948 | 1.34 AA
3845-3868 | -1.99 AA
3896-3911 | -0.35 AA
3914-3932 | -0.02 AA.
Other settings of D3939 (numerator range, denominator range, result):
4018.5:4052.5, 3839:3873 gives 1.05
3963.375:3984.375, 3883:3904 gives 0.95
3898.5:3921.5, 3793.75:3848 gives 1.13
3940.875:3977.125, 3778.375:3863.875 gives 0.96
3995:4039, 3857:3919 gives 1.10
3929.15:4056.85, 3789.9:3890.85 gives 1.07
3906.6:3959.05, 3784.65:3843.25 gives 1.10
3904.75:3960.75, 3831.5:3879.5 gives 1.03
